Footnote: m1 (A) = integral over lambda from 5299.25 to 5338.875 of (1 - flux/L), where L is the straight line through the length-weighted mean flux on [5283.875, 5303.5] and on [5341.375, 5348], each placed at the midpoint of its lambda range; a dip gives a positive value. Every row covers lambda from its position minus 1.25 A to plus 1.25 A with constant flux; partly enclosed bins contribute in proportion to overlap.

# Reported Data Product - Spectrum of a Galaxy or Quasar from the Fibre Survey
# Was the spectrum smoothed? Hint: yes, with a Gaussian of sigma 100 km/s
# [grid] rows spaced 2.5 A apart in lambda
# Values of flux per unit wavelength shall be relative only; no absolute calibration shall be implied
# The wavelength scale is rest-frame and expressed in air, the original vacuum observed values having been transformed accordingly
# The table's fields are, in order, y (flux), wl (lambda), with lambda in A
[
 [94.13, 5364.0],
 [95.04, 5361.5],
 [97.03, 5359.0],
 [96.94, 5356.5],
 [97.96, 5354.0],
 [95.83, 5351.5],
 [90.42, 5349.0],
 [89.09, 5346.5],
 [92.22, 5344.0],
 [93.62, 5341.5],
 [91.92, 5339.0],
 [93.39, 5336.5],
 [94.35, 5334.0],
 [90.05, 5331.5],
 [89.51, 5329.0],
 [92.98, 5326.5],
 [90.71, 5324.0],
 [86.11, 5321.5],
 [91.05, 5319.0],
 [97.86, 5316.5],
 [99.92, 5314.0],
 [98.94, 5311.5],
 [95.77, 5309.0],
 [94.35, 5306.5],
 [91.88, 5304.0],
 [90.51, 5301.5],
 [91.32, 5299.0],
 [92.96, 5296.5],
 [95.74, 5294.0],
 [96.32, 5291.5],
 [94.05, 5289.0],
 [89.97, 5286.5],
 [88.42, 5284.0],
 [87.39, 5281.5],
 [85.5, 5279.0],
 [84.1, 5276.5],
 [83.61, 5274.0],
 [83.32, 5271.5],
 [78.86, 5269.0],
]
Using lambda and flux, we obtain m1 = -0.49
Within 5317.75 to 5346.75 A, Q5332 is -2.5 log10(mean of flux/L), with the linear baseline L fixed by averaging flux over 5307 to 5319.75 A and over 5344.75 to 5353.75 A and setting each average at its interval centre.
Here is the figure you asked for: 0.04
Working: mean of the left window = 96.8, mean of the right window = 92.5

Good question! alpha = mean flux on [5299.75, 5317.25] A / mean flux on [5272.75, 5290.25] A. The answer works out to 1.09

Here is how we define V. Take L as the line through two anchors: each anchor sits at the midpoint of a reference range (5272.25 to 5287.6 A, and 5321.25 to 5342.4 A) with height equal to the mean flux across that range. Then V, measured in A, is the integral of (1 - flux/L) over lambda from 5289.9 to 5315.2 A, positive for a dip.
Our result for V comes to -1.7 A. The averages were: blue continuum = 86.4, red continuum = 91.6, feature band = 94.8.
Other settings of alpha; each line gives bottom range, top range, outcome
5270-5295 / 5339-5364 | 1.06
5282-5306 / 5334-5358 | 1.01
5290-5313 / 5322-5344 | 0.97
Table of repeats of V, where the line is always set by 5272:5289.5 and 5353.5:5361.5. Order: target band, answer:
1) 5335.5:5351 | 0.5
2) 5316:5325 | 0.1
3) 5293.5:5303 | -0.3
